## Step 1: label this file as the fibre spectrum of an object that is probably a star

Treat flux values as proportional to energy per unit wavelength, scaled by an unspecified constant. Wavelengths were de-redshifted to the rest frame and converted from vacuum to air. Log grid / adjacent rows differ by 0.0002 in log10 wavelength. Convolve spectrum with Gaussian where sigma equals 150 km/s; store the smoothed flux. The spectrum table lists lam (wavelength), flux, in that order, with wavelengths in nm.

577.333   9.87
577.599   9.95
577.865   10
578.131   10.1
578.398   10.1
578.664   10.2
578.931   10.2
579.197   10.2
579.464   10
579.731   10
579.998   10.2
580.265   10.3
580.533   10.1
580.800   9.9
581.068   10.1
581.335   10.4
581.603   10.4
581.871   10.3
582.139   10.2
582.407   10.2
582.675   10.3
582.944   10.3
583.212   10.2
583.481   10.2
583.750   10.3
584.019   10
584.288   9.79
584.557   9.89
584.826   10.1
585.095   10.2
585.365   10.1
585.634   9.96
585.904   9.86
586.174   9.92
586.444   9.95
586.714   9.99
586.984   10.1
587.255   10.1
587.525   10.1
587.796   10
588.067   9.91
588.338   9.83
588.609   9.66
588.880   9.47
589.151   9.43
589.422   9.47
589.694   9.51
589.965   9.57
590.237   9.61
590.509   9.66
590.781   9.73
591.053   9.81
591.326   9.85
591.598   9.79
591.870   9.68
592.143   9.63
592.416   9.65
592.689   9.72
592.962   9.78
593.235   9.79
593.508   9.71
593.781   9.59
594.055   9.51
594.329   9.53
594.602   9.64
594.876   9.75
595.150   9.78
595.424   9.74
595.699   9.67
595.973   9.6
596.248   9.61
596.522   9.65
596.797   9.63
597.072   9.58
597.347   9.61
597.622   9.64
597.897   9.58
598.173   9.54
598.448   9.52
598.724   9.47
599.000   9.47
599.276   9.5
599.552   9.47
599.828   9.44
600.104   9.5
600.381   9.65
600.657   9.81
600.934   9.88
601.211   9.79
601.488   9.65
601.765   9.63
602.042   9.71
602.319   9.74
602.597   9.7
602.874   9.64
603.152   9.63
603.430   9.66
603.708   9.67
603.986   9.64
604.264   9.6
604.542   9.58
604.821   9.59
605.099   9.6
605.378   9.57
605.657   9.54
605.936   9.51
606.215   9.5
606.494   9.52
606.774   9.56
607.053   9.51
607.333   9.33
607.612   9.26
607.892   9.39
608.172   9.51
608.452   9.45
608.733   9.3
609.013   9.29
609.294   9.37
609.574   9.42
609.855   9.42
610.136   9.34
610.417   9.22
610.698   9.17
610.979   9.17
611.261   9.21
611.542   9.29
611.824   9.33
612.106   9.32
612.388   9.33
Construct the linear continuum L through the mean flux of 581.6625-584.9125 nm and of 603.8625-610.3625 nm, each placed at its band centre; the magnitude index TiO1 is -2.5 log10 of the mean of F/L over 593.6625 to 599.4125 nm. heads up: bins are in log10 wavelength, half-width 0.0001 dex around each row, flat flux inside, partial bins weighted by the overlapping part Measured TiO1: 0.019 mag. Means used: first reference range 10.2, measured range 9.6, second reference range 9.47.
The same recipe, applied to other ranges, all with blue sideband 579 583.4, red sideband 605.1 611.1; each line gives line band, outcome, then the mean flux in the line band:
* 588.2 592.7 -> 0.03 mag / 9.65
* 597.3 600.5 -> 0.02 mag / 9.53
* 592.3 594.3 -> 0.02 mag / 9.67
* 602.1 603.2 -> -0.01 mag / 9.68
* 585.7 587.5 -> 0.00 mag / 9.99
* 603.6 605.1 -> -0.01 mag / 9.62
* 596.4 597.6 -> 0.01 mag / 9.62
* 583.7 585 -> 0.01 mag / 10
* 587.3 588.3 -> 0.00 mag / 9.99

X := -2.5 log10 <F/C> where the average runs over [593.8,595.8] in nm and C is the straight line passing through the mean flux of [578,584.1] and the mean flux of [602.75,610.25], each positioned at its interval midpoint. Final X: 0.02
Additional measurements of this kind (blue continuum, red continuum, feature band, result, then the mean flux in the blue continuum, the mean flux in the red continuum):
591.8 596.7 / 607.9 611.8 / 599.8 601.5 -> -0.019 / 9.67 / 9.32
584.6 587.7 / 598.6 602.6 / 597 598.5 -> 0.014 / 10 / 9.62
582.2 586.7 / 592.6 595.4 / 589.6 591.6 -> 0.015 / 10.1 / 9.68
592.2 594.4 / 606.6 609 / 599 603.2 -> -0.014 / 9.66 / 9.41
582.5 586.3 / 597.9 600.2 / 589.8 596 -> 0.006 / 10.1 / 9.49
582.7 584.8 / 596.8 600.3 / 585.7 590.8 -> 0.016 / 10.1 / 9.53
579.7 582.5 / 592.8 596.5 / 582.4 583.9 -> -0.014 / 10.2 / 9.67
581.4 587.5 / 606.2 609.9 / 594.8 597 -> 0.011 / 10.1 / 9.41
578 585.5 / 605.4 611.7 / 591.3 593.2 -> 0.014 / 10.2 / 9.38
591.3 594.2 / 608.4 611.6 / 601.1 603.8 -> -0.024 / 9.69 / 9.3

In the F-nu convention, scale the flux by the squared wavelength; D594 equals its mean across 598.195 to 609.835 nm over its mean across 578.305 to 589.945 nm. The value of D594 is 1.0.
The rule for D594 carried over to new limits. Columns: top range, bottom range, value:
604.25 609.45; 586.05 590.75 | 1.03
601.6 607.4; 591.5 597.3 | 1.03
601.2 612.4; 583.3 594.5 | 1.03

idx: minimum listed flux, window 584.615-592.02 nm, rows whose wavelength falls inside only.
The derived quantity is 9.43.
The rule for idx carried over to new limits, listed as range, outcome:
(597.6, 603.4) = 9.44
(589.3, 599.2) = 9.47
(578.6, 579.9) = 10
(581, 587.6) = 9.79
